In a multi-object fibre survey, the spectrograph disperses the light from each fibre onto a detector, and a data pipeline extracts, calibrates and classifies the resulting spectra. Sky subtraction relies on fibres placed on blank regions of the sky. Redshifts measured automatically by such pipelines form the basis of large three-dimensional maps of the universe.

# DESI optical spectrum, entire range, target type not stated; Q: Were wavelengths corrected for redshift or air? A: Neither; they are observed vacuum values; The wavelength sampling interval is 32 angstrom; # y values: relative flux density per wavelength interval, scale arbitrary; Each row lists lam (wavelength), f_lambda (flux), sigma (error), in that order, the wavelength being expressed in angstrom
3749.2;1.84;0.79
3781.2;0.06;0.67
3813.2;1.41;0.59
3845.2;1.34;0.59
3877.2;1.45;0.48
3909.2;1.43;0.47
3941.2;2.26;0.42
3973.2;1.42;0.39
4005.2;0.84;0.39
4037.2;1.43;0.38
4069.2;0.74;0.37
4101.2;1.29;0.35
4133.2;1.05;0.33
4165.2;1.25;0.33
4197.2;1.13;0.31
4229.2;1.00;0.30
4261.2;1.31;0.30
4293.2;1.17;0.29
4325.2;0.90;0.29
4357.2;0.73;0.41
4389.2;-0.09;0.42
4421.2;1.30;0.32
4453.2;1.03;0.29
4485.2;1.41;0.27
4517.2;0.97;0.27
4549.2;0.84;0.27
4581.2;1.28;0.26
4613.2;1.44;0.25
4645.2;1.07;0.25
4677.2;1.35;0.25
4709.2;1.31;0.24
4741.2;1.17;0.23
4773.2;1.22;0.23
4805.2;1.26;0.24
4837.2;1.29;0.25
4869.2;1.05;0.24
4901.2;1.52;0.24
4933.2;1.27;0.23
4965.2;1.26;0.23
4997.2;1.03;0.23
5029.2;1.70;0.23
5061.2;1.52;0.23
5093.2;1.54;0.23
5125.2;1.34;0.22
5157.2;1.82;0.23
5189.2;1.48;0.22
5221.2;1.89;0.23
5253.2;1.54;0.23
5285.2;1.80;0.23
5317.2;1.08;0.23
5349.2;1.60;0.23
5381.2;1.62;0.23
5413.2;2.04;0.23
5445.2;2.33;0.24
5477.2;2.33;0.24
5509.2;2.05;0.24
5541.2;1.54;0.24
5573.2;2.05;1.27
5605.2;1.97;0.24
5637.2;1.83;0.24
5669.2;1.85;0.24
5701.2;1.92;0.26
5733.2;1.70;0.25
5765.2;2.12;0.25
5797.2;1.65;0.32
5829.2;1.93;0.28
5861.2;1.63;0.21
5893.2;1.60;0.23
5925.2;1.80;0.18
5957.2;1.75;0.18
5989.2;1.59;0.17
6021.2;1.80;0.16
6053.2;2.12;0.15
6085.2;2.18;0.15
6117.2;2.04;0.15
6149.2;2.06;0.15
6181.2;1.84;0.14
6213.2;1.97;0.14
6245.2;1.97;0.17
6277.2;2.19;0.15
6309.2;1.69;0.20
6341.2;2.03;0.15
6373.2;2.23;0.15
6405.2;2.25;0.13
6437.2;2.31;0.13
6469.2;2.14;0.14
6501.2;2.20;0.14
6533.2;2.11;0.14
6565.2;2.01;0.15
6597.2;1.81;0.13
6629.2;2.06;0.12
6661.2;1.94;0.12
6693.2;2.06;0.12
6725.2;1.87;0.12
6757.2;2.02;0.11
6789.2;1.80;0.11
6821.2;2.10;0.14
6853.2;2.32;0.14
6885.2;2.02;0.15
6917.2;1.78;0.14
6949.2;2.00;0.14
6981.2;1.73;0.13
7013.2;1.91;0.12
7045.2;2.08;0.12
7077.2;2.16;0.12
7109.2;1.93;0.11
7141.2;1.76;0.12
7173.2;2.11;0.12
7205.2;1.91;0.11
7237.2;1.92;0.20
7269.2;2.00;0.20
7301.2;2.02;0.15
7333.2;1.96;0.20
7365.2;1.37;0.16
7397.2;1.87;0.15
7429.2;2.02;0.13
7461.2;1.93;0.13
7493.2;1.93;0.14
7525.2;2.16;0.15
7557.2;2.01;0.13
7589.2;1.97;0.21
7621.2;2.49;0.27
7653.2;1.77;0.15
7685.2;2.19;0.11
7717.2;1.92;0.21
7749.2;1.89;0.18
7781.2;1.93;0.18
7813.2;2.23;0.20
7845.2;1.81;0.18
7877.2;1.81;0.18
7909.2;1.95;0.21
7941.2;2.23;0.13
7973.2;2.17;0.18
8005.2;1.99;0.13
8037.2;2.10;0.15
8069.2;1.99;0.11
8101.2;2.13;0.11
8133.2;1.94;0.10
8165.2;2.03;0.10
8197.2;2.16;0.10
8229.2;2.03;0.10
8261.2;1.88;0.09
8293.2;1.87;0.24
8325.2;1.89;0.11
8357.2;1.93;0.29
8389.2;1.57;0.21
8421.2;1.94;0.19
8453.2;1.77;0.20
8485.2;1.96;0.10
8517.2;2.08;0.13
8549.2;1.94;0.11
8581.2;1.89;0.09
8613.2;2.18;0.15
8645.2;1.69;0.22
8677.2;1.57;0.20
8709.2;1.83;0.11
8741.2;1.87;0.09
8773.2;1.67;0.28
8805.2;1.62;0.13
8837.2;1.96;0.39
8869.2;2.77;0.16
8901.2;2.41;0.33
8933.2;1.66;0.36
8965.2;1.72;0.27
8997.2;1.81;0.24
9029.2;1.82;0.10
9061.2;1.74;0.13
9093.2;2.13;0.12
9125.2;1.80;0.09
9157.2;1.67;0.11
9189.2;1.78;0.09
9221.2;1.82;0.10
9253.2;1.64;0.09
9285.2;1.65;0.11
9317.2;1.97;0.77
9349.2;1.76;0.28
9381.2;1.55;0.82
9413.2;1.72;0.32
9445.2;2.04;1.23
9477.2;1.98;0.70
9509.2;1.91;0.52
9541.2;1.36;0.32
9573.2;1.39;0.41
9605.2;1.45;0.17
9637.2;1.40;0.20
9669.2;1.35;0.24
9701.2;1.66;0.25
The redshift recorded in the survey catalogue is 0.35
